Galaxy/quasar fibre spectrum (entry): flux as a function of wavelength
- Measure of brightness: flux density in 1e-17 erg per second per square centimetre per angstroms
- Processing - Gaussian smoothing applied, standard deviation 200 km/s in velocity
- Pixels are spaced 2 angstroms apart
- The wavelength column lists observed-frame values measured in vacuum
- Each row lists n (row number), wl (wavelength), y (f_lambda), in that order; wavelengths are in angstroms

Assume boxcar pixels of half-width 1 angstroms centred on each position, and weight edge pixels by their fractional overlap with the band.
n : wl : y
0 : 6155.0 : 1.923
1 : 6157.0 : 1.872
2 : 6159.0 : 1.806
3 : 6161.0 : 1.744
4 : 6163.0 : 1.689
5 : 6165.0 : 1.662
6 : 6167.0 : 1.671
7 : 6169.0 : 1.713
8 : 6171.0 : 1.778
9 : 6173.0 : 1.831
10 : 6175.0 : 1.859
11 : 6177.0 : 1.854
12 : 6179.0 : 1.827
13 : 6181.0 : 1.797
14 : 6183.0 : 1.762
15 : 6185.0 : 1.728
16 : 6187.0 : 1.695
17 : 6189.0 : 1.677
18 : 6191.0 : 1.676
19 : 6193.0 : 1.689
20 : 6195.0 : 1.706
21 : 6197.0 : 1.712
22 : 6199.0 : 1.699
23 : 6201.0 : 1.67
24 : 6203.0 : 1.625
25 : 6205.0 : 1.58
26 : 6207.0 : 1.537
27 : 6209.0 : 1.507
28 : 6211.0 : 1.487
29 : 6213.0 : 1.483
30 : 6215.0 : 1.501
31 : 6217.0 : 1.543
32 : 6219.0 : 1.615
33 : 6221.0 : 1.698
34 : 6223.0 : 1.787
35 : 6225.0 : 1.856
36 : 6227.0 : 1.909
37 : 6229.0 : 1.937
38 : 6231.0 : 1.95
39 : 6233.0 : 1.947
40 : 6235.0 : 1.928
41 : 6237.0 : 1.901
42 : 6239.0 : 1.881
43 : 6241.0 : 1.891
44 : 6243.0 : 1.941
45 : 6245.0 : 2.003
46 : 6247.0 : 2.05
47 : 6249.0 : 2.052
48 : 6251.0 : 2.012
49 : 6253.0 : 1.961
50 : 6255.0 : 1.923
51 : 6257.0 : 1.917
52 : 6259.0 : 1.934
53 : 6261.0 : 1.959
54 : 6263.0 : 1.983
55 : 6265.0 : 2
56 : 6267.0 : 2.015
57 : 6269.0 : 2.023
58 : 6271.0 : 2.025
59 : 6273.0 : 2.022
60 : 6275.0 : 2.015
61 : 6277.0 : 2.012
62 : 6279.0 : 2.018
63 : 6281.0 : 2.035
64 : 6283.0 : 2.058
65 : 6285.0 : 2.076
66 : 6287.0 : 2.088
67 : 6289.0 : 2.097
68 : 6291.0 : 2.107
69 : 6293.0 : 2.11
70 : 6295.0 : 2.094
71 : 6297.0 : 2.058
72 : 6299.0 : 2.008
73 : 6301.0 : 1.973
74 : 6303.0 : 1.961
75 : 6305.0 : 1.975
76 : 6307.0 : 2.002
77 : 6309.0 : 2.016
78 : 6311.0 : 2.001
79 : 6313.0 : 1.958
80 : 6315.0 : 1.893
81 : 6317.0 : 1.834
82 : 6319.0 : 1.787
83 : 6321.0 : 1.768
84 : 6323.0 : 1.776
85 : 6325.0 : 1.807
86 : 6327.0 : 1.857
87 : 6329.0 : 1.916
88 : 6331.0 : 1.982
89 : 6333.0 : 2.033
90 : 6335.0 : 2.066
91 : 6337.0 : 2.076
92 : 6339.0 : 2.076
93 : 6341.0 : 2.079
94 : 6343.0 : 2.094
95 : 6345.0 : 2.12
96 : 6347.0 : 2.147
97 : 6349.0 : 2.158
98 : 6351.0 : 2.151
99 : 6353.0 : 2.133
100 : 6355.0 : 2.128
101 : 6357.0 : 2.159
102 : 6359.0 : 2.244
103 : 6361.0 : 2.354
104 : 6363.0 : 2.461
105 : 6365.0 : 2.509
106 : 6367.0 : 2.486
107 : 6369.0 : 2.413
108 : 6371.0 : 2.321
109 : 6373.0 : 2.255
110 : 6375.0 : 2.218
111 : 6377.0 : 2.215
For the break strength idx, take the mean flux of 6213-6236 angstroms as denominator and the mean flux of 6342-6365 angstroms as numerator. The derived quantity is 1.24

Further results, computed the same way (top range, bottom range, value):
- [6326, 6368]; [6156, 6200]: 1.23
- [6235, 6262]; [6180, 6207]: 1.16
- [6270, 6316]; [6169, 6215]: 1.20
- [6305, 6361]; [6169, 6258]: 1.13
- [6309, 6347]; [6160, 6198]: 1.13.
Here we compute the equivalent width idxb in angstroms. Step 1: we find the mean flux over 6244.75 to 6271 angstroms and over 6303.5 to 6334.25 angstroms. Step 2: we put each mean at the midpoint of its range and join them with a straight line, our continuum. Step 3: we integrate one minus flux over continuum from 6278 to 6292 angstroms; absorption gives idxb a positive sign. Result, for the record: -0.83 angstroms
